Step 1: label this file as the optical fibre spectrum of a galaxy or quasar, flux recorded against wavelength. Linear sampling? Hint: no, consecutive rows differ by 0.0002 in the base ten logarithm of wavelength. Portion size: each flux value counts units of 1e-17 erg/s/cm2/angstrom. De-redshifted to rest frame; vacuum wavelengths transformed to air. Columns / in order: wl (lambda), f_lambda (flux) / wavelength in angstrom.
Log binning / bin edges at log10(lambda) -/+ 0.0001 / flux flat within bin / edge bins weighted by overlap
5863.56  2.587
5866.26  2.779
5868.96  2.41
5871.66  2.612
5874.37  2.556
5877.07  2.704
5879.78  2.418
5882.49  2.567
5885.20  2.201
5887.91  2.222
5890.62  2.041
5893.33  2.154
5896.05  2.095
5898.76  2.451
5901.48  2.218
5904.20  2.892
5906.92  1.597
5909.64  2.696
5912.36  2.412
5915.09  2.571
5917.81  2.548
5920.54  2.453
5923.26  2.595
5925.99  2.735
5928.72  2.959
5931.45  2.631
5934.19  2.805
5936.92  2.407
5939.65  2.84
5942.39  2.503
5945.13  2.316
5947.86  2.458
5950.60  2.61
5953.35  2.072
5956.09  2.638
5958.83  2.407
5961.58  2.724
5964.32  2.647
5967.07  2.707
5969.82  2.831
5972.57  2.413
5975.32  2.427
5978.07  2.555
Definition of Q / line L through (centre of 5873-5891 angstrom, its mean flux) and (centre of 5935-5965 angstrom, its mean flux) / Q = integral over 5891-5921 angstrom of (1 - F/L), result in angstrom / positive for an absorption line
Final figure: 1.1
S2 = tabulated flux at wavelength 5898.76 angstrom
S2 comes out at 2.451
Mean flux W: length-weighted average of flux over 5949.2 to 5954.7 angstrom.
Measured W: 2.34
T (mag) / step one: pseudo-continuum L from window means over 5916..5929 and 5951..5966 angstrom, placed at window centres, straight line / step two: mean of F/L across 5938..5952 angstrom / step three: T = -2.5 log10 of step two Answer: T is 0.006 mag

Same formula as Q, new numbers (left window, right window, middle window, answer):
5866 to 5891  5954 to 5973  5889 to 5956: 1.9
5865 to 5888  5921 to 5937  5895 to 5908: 1.7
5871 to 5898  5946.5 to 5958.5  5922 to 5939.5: -2.1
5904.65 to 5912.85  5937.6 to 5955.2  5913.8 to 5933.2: -2.3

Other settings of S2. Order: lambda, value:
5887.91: 2.222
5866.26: 2.779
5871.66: 2.612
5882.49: 2.567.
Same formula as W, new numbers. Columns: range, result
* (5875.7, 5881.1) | 2.56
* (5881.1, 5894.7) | 2.24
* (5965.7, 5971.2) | 2.77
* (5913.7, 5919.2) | 2.56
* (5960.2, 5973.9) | 2.66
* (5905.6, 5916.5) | 2.32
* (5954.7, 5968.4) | 2.62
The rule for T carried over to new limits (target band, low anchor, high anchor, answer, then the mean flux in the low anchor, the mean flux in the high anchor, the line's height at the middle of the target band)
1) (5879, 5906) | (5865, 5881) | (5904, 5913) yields 0.06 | 2.58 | 2.34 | 2.45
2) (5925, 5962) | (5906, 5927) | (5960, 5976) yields -0.01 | 2.46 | 2.63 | 2.55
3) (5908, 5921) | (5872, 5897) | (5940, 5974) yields -0.04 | 2.34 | 2.54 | 2.42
